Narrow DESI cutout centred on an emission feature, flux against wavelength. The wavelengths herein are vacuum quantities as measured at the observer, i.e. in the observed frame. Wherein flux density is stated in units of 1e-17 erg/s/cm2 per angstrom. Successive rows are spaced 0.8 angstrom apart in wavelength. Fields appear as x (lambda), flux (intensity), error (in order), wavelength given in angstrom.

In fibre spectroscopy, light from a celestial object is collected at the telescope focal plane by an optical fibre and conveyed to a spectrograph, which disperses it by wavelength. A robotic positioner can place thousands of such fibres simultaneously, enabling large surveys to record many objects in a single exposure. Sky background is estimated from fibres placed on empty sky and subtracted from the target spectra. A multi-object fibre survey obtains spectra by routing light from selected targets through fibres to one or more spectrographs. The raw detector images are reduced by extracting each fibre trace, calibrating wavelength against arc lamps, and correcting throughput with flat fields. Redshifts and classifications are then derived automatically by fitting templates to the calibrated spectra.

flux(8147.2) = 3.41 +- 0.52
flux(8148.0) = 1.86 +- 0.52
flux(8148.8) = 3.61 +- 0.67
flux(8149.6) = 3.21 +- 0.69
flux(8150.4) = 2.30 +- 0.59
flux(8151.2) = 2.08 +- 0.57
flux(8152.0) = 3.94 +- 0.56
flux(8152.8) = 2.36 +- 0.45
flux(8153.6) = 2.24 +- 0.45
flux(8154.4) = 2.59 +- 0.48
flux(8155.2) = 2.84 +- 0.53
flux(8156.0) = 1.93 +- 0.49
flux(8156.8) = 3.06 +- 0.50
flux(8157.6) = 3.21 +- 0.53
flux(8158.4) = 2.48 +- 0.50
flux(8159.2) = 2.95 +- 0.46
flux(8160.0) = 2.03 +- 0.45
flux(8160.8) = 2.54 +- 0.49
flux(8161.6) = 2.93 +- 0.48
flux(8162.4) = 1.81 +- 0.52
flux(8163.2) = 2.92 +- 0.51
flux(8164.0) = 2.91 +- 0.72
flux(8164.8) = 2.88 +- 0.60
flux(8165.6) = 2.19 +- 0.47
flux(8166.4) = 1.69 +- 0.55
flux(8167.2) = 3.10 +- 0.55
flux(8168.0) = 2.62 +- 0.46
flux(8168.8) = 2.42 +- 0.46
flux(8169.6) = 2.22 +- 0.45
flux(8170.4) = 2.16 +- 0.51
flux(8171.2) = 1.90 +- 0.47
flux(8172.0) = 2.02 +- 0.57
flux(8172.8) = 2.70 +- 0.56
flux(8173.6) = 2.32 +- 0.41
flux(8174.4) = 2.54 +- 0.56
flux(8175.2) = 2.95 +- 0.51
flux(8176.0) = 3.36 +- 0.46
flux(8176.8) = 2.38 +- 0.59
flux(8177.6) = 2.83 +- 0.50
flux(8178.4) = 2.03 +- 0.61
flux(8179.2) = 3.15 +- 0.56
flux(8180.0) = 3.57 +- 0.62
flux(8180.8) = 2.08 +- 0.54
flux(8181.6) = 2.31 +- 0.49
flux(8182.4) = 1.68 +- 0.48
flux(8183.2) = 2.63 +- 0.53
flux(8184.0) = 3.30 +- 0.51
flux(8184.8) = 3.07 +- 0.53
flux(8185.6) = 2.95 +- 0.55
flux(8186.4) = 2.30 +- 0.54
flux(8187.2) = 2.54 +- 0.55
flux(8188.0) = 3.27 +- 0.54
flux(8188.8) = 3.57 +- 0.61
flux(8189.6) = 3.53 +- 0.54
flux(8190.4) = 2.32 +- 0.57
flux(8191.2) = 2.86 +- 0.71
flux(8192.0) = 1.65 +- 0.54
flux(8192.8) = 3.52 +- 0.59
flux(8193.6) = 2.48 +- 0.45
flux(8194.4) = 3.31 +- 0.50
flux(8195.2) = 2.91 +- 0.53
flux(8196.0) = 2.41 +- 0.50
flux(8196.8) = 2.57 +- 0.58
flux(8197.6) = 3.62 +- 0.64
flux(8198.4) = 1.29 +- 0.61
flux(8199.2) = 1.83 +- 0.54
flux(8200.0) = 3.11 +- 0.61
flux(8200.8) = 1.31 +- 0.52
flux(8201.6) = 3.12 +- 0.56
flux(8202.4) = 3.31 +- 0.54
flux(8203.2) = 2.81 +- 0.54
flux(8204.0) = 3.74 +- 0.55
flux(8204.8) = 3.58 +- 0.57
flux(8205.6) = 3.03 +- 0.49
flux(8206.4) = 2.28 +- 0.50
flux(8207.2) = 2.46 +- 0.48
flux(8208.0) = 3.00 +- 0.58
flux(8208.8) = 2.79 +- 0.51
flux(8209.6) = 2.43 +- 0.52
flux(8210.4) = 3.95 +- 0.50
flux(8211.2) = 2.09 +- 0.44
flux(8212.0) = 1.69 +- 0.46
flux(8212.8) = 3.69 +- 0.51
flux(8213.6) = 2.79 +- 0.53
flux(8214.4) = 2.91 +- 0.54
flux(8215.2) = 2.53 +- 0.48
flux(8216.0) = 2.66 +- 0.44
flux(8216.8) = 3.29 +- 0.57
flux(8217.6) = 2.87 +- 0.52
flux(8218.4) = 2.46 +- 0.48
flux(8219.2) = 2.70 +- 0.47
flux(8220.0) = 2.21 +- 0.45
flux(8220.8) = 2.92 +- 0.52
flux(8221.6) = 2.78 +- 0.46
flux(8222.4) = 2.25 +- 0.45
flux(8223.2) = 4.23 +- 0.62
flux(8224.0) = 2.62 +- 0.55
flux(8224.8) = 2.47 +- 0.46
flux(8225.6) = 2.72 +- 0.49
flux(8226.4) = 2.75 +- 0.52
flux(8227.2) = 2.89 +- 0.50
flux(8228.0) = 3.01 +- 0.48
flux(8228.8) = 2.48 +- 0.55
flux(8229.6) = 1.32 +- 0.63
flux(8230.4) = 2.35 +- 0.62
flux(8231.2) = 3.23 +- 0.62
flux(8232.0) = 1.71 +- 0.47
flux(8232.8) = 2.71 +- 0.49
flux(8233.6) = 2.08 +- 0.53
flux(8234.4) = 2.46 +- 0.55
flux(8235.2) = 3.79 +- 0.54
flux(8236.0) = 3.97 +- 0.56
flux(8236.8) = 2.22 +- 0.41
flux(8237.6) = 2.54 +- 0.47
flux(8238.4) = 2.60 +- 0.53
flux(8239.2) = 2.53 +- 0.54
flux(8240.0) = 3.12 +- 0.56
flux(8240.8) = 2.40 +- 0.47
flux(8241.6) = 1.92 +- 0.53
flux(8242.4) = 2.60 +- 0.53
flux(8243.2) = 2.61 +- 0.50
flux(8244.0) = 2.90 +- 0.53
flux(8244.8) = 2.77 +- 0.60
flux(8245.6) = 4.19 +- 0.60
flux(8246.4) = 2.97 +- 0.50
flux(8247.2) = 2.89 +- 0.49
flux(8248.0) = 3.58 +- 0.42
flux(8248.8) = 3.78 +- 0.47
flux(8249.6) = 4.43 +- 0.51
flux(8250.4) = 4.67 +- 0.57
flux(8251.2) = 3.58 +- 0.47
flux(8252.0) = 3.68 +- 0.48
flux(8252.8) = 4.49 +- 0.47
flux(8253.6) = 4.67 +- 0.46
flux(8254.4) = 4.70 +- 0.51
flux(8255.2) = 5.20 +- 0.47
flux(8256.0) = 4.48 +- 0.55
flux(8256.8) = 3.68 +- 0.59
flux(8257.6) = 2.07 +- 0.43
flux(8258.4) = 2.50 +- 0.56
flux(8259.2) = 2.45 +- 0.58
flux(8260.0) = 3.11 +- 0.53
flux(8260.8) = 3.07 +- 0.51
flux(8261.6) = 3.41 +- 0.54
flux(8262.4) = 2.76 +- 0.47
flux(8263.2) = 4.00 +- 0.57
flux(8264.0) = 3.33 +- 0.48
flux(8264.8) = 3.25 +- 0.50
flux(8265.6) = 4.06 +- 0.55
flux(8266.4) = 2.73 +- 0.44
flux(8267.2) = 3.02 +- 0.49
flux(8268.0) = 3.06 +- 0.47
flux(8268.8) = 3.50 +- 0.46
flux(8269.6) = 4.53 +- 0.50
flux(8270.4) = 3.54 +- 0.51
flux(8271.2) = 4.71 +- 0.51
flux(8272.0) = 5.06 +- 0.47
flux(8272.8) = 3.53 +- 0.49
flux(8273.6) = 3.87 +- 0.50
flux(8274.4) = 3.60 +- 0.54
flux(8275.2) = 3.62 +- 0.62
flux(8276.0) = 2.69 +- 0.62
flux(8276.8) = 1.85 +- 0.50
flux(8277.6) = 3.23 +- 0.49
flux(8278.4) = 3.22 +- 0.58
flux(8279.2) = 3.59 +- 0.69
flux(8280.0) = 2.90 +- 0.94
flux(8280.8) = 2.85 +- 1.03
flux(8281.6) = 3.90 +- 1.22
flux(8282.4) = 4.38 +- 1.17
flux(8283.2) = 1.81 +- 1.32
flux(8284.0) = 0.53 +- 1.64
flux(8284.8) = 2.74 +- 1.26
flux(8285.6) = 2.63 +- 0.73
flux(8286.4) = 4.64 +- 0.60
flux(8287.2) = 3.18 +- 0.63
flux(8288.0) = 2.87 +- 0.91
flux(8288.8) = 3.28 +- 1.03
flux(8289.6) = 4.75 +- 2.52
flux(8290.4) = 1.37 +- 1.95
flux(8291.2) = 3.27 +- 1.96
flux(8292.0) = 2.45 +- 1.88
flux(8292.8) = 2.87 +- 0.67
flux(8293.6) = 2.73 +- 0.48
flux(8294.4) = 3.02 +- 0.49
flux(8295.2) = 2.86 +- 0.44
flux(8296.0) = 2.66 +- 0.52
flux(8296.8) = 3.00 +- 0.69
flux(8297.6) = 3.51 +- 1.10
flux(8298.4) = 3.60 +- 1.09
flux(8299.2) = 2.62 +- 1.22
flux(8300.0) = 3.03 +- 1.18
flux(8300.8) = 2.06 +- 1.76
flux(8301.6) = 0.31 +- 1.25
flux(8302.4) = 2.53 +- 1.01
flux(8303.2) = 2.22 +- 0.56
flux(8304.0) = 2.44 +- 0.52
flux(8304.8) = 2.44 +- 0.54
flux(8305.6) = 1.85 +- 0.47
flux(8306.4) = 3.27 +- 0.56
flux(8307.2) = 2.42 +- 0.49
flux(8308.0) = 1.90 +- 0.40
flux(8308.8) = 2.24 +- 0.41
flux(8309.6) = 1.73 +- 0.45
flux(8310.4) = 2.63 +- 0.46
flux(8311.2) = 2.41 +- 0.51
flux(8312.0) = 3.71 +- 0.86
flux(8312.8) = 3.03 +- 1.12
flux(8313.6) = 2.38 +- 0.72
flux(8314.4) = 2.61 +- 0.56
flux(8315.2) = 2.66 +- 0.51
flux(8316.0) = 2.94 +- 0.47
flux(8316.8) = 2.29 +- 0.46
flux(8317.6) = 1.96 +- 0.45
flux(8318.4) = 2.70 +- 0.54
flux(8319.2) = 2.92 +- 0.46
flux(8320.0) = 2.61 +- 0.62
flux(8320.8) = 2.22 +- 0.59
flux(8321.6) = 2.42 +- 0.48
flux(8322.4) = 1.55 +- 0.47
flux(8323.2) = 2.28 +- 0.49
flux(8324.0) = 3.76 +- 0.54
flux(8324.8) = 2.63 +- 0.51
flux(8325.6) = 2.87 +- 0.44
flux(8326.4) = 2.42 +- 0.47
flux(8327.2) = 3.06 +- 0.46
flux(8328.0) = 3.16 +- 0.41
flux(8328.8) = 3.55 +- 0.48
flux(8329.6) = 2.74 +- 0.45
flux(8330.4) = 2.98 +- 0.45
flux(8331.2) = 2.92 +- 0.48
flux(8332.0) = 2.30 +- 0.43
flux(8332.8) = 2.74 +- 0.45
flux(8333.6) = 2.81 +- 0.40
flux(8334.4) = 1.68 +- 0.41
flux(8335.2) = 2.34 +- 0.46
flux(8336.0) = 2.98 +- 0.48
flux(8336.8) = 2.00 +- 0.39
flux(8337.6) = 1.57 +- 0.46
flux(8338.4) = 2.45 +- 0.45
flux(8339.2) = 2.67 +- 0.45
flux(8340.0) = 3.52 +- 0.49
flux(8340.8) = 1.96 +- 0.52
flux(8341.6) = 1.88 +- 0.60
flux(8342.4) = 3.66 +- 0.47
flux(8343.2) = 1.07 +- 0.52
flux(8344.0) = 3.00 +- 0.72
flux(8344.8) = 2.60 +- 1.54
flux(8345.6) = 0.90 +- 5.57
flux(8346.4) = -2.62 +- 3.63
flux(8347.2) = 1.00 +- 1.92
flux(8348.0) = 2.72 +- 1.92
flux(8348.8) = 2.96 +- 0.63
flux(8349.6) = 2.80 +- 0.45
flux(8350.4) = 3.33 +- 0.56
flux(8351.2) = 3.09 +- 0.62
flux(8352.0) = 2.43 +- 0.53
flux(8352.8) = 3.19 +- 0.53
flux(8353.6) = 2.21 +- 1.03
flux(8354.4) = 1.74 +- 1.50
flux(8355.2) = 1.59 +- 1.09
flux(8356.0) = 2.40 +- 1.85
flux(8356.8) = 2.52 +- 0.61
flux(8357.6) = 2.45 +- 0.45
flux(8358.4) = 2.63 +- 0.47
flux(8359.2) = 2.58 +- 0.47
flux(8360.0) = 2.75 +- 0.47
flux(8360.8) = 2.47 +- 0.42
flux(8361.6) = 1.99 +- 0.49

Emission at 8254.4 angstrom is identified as [S II] 6716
